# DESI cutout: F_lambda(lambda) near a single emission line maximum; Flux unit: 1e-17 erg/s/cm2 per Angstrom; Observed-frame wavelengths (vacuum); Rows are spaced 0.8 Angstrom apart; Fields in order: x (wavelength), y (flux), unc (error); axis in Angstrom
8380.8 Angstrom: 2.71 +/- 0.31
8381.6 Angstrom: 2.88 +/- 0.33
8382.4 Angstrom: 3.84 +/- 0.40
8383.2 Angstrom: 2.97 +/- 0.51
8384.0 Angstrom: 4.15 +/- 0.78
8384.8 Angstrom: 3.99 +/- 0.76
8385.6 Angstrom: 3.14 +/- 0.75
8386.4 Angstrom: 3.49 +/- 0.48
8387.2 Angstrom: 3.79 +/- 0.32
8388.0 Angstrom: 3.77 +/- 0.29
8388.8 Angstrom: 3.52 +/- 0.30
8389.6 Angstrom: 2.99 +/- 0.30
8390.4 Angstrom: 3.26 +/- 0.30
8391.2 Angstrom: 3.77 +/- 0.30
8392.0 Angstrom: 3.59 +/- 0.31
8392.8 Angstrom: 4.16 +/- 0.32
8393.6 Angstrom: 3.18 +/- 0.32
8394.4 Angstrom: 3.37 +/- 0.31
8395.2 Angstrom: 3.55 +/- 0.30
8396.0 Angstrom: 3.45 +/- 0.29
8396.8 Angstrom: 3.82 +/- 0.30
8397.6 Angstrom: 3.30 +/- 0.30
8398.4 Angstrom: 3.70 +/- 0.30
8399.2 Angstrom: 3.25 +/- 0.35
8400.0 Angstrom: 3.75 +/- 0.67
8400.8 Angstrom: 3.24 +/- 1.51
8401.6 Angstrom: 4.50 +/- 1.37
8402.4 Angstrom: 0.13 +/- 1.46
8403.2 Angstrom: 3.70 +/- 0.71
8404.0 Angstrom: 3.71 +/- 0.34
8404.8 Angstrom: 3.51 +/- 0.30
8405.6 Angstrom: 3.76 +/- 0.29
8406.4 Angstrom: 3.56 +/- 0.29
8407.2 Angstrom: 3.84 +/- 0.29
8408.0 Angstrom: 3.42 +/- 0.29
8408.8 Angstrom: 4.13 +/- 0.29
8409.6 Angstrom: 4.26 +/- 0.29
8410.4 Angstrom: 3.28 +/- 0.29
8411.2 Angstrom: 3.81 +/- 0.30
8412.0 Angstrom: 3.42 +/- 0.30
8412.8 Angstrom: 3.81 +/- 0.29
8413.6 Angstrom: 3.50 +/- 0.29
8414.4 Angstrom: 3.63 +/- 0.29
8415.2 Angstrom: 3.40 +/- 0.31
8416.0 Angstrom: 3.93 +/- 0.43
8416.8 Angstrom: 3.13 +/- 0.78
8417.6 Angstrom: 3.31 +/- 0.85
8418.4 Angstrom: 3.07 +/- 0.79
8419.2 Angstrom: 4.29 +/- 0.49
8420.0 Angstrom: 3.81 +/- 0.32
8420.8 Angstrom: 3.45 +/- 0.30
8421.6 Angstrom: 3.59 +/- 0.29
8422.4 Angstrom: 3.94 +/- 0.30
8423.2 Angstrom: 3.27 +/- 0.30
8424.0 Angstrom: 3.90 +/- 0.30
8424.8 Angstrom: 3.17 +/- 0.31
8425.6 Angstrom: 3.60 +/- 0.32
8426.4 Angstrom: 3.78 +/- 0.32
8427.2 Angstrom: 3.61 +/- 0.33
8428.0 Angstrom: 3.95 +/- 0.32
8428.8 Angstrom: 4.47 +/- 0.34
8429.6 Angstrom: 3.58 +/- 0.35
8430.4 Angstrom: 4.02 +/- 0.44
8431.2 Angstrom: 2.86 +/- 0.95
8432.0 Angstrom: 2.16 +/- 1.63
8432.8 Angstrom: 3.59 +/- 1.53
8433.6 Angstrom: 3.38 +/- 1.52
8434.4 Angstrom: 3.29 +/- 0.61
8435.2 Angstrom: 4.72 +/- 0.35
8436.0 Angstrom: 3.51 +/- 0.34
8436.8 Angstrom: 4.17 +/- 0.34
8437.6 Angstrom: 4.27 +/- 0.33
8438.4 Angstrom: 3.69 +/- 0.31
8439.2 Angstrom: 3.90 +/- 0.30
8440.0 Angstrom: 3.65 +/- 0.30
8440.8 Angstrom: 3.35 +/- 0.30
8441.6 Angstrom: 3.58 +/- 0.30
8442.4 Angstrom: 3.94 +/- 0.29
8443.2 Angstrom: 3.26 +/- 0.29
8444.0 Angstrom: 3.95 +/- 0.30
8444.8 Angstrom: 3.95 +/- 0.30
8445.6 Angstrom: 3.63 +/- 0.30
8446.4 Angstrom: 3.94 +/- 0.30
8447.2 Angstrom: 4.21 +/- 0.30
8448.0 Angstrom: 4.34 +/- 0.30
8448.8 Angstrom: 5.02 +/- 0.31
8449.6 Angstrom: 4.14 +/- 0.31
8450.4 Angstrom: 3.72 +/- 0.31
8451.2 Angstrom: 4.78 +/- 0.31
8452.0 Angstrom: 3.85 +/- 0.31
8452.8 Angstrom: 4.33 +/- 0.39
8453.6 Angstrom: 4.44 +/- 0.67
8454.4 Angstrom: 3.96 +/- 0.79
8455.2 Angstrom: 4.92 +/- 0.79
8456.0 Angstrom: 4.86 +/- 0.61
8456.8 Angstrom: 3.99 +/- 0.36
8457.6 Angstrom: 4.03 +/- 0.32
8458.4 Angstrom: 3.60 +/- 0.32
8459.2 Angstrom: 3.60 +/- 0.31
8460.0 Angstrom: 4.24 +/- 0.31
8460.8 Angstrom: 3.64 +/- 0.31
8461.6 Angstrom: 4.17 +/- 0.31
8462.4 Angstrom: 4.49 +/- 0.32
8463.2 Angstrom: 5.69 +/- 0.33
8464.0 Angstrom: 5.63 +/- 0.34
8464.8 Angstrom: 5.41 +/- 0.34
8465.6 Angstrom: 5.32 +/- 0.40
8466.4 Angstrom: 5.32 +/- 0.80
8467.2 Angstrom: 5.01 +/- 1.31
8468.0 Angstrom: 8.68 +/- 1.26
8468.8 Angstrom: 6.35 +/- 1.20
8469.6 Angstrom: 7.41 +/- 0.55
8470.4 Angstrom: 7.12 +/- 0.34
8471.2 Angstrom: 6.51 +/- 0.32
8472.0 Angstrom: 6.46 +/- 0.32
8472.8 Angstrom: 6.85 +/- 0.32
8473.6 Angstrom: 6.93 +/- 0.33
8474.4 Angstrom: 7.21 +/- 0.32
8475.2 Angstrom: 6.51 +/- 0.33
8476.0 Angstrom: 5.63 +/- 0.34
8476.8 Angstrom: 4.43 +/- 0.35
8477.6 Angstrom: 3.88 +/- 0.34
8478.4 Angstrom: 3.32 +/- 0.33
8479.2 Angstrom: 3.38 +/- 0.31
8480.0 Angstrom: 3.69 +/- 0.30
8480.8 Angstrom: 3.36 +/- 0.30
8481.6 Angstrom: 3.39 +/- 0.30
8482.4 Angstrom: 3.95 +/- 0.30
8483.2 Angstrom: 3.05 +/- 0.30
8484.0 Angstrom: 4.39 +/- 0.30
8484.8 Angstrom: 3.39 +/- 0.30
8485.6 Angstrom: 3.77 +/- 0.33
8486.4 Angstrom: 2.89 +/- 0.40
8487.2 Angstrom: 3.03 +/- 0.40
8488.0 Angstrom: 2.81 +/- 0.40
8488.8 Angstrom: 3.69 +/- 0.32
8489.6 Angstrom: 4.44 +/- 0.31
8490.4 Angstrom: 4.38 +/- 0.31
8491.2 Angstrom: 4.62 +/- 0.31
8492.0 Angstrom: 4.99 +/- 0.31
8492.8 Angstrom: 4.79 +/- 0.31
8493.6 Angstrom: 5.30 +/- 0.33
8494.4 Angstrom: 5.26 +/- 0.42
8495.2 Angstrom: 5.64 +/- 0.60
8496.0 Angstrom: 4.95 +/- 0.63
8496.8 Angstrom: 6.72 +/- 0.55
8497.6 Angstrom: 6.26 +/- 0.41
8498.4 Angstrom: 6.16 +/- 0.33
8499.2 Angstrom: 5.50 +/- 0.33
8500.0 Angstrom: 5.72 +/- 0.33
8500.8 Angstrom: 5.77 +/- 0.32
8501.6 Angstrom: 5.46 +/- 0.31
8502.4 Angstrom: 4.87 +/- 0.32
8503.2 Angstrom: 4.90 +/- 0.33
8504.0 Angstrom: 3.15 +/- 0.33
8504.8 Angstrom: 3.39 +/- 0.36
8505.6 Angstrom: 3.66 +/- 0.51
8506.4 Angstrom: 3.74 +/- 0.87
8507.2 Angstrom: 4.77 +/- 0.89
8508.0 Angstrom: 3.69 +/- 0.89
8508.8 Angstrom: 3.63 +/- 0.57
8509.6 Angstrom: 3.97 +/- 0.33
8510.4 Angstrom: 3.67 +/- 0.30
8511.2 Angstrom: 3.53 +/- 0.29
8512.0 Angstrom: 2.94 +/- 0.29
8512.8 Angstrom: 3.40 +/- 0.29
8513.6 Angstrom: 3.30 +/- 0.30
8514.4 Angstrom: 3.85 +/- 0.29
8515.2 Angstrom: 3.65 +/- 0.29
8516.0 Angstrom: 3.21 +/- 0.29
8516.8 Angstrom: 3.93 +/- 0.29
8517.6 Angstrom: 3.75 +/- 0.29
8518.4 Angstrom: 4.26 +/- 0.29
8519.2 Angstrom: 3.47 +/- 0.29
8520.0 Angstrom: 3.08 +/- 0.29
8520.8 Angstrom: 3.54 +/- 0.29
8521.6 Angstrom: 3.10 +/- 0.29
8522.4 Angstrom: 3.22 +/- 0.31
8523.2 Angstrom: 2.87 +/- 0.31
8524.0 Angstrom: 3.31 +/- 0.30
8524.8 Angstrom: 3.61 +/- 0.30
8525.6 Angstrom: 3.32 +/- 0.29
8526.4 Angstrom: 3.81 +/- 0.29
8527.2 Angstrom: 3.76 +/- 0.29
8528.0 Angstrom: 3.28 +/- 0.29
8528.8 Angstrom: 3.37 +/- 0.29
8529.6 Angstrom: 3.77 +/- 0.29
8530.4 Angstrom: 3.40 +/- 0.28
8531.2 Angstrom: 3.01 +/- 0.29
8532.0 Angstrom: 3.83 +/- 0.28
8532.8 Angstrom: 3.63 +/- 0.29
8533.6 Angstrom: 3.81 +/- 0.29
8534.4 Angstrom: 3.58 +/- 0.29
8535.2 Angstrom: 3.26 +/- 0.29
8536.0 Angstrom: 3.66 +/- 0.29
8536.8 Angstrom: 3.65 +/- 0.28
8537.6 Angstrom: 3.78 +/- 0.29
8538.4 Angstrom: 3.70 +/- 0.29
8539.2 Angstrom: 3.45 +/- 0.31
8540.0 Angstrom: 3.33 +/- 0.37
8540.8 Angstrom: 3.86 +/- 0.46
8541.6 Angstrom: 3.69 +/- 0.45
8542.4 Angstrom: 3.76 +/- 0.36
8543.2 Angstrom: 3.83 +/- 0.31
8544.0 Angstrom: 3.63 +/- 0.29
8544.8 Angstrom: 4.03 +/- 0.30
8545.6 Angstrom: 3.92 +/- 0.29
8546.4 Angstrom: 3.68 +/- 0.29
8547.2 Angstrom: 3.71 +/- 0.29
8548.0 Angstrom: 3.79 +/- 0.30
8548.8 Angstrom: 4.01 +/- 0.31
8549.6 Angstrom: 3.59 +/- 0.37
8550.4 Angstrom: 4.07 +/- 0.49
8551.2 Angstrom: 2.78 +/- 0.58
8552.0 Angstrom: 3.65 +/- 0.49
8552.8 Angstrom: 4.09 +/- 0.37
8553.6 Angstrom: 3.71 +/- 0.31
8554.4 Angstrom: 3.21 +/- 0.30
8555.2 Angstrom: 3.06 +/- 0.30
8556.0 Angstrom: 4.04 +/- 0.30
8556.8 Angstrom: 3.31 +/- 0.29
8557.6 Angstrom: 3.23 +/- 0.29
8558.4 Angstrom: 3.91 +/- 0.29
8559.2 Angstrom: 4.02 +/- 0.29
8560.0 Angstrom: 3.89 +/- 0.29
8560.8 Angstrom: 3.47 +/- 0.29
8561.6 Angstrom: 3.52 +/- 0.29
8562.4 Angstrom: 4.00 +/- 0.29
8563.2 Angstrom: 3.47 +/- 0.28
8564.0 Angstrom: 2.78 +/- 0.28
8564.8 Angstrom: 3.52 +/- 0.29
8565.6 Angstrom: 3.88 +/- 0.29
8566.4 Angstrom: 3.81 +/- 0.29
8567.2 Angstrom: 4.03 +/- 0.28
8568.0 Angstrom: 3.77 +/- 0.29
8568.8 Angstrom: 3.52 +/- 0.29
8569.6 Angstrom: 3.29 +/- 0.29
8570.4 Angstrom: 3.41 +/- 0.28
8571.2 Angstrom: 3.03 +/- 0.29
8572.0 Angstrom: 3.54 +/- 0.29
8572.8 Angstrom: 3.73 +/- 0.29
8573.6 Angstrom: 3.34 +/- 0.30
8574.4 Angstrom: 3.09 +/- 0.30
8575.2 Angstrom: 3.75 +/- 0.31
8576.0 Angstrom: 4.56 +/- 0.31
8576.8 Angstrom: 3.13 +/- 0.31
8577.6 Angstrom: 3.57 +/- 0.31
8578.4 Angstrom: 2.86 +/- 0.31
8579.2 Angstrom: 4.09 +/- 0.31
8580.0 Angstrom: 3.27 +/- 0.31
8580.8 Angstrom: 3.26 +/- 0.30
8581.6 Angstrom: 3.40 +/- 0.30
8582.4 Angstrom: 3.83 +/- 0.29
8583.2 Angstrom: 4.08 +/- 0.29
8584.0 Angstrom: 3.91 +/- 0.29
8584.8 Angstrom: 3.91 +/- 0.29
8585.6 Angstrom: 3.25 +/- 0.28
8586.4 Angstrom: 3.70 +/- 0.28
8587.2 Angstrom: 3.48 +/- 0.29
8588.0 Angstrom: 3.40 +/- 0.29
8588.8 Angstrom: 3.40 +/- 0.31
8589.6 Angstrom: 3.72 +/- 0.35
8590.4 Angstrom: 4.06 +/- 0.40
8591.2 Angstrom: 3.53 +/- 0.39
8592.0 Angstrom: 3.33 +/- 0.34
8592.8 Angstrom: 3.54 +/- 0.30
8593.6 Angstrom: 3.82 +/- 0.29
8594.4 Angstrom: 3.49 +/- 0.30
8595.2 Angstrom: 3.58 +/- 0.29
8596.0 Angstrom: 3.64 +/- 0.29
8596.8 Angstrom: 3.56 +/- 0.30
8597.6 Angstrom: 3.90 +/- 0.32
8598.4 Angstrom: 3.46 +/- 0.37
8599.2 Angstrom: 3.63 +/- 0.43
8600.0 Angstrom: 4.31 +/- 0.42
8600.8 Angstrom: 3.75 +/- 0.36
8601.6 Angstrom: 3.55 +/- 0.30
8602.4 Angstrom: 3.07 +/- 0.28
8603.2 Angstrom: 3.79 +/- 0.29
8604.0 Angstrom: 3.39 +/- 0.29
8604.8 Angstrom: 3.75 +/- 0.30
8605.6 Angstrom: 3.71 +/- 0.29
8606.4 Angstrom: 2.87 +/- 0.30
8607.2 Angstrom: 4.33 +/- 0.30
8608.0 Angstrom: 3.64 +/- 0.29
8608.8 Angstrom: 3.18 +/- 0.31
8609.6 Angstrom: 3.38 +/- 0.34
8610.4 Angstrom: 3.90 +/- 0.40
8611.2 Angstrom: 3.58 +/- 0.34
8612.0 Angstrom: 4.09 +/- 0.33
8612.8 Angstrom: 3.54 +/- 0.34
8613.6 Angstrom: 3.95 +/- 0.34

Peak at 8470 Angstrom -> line H-alpha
